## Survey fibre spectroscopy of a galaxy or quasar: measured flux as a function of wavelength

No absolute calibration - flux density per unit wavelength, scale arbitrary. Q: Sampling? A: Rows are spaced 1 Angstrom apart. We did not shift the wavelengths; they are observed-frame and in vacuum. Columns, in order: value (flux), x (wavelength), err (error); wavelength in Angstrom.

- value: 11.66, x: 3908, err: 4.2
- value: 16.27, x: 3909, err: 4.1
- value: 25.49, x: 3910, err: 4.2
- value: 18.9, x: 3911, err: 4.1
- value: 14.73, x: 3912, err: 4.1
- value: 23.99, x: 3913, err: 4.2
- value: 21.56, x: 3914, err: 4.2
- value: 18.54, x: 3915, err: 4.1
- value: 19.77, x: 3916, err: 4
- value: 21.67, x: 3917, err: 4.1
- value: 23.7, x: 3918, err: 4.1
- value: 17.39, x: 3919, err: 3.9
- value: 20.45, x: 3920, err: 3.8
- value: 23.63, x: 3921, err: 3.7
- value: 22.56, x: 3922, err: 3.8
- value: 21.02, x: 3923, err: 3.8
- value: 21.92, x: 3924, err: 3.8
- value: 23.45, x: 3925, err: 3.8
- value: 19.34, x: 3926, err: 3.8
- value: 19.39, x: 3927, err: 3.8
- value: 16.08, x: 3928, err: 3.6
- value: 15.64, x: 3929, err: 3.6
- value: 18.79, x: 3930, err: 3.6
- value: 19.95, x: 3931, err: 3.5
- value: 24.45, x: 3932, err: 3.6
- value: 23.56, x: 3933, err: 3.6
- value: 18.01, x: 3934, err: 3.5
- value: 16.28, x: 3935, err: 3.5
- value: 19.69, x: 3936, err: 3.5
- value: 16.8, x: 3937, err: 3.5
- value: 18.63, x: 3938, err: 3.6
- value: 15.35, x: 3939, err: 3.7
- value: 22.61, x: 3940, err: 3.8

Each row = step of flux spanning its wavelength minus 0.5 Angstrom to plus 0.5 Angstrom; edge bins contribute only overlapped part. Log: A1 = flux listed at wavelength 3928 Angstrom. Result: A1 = 16.08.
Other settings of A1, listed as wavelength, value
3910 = 25.49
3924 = 21.92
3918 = 23.7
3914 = 21.56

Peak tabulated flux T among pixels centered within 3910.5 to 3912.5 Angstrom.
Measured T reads 18.9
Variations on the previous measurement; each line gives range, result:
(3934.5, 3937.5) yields 19.69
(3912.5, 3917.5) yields 23.99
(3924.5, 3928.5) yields 23.45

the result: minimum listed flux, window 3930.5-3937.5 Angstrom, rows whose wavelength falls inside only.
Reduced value 16.28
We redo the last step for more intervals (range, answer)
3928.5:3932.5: 15.64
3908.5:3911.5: 16.27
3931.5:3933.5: 23.56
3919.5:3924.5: 20.45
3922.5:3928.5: 16.08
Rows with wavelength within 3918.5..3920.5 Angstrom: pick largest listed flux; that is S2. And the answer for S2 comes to 20.45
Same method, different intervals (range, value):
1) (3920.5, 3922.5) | 23.63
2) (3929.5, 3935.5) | 24.45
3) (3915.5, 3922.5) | 23.7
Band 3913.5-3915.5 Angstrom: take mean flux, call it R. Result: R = 20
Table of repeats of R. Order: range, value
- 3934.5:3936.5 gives 18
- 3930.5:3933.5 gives 22.7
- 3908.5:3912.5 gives 18.8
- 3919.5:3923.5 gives 21.9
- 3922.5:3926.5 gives 21.4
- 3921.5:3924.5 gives 21.8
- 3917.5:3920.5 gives 20.5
